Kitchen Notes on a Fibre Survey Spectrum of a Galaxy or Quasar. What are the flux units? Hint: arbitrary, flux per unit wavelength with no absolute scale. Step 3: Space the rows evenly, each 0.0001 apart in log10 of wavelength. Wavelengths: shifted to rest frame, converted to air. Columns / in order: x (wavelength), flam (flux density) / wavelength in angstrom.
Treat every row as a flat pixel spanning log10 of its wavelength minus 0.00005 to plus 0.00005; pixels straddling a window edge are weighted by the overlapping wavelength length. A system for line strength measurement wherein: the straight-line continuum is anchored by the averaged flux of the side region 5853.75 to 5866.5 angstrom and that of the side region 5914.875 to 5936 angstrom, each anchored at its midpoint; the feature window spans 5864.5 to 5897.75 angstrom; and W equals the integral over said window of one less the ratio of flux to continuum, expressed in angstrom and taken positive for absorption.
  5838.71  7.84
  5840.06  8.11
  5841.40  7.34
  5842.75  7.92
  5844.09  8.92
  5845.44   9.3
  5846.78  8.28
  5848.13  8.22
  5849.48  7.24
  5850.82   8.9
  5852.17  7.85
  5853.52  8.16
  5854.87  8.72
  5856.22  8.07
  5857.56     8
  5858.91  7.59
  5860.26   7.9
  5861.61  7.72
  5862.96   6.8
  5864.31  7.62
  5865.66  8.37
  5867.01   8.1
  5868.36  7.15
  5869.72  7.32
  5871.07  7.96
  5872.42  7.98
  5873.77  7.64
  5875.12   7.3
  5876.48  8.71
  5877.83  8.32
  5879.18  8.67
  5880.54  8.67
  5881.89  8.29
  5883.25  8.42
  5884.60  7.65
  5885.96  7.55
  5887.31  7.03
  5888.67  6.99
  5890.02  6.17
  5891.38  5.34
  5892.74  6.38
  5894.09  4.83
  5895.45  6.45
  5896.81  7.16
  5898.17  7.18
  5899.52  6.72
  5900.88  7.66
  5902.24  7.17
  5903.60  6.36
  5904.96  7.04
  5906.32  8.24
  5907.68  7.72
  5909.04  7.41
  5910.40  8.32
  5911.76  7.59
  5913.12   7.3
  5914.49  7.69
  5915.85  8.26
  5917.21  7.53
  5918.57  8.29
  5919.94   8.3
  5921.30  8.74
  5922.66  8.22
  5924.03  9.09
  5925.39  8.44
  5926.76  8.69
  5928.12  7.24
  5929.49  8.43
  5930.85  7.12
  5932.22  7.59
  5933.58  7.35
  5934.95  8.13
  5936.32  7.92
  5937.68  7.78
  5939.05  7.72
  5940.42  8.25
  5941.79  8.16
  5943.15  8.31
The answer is 2.1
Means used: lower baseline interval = 7.88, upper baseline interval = 8.09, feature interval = 7.43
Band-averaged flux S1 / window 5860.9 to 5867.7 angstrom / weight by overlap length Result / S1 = 7.72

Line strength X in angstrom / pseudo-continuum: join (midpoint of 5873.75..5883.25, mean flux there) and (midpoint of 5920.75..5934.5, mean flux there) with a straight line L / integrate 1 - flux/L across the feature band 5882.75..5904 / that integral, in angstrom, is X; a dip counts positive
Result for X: 3.65 angstrom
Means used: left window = 8.28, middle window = 6.81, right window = 8.09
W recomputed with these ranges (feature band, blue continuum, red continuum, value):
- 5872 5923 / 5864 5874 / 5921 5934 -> 2.76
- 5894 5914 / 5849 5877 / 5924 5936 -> 1.76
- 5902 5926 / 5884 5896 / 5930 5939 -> -2.54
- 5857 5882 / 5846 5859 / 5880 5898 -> -1.00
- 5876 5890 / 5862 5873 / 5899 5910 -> -0.77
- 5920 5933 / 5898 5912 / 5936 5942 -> -0.71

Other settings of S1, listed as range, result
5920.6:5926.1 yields 8.62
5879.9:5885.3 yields 8.25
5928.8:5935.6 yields 7.72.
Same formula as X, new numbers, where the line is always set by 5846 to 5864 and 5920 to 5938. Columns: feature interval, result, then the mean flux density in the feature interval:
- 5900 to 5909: 0.8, 7.35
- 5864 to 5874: 0.3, 7.78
